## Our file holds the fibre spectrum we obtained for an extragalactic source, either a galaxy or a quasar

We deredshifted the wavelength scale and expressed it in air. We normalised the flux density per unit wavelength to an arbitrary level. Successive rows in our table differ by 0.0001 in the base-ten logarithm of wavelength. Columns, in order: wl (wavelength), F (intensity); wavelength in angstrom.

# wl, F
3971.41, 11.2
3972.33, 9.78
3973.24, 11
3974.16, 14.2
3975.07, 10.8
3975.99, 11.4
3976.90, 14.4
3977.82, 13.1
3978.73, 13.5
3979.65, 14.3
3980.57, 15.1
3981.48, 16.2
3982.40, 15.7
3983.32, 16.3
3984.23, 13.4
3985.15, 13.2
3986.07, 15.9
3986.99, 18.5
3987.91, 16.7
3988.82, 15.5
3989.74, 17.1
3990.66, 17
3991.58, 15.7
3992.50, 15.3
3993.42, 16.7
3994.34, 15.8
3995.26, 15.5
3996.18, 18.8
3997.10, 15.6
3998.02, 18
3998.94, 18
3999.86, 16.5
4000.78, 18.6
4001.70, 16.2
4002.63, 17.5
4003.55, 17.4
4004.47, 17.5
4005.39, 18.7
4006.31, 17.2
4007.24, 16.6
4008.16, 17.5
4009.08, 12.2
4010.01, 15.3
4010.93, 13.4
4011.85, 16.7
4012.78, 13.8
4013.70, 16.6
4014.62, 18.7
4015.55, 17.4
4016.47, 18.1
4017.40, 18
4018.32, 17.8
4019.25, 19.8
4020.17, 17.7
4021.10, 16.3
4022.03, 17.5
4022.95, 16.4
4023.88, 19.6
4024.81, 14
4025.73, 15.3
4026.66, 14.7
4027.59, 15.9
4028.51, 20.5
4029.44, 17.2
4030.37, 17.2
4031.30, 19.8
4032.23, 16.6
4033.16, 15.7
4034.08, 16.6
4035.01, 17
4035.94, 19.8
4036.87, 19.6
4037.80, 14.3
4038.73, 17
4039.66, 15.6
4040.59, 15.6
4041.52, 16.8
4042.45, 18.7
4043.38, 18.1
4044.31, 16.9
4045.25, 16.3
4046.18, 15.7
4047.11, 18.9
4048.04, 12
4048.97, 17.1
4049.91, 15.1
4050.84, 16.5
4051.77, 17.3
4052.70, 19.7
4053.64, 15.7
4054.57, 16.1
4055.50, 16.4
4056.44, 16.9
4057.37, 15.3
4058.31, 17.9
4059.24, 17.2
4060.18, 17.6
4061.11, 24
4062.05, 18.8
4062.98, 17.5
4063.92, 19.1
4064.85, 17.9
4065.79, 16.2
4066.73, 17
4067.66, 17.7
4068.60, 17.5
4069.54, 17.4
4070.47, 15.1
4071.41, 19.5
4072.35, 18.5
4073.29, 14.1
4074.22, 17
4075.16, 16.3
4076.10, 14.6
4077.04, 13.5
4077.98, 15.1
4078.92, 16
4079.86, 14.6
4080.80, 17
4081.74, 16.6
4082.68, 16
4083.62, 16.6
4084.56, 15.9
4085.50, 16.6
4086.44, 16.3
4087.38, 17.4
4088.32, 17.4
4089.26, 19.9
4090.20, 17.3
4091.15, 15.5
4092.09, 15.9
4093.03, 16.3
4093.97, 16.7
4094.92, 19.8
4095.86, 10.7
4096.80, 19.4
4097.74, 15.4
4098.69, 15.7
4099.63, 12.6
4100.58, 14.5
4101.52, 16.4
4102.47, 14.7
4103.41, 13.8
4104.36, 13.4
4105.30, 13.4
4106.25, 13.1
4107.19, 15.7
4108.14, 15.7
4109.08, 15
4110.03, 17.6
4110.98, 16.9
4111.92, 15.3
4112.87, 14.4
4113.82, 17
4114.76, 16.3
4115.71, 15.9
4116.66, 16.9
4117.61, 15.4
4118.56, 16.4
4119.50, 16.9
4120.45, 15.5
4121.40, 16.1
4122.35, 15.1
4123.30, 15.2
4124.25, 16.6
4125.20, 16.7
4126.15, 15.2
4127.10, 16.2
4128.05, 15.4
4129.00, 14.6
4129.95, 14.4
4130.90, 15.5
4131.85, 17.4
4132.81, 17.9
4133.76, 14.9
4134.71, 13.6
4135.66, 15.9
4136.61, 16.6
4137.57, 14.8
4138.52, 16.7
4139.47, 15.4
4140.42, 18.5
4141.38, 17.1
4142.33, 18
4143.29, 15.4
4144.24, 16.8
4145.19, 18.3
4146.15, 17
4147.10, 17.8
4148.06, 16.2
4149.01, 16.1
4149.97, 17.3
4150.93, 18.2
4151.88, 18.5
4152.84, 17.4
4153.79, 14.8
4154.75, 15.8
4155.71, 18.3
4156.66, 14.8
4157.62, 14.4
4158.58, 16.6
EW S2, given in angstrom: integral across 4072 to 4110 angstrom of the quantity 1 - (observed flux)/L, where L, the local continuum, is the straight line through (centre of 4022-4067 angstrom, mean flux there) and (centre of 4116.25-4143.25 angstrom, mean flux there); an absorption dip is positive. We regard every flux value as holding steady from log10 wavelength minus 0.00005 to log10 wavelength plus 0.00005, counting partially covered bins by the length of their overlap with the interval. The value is 1.7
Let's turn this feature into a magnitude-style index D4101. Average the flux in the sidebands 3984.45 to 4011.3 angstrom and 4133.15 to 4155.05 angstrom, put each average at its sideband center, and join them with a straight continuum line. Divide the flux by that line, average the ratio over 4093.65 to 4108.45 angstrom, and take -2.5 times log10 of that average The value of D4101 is 0.10 mag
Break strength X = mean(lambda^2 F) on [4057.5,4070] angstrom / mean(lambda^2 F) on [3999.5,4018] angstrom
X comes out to 1.1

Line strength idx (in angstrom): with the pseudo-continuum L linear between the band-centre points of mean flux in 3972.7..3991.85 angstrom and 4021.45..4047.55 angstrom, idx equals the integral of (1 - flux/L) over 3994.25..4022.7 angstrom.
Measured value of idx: -1.93 angstrom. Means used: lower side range 14.7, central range 16.9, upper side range 17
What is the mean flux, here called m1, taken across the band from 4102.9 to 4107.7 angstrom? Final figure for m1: 13.9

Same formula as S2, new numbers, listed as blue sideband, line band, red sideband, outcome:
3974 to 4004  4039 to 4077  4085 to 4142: -2.86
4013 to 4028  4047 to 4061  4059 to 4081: 0.22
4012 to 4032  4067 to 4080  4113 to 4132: 0.22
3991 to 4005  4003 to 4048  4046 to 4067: 0.36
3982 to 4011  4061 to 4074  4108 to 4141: -1.24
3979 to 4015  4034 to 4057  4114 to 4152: -0.72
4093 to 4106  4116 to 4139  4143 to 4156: 0.48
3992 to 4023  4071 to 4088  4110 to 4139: 0.07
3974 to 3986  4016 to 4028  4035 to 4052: -0.91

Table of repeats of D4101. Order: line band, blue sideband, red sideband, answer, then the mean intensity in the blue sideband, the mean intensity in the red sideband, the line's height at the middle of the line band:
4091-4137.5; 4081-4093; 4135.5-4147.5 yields 0.079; 16.8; 16.8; 16.8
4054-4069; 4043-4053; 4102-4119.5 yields -0.084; 16.6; 15.4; 16.4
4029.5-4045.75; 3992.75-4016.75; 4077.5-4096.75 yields -0.036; 16.7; 16.4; 16.6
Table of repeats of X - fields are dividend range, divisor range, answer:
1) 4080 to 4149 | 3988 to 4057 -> 1.00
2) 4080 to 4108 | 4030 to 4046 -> 0.95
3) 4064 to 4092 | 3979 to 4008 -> 1.05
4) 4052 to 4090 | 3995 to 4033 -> 1.03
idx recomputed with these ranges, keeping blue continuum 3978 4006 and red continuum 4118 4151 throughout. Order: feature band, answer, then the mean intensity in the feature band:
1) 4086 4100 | -0.2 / 16.5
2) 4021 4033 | -0.5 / 17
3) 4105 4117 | 0.5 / 15.6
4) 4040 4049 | -0.2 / 16.6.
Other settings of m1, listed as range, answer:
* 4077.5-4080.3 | 15.2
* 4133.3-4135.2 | 14.3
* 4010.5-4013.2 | 14.6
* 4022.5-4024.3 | 17.9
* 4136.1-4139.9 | 15.9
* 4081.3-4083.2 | 16.3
